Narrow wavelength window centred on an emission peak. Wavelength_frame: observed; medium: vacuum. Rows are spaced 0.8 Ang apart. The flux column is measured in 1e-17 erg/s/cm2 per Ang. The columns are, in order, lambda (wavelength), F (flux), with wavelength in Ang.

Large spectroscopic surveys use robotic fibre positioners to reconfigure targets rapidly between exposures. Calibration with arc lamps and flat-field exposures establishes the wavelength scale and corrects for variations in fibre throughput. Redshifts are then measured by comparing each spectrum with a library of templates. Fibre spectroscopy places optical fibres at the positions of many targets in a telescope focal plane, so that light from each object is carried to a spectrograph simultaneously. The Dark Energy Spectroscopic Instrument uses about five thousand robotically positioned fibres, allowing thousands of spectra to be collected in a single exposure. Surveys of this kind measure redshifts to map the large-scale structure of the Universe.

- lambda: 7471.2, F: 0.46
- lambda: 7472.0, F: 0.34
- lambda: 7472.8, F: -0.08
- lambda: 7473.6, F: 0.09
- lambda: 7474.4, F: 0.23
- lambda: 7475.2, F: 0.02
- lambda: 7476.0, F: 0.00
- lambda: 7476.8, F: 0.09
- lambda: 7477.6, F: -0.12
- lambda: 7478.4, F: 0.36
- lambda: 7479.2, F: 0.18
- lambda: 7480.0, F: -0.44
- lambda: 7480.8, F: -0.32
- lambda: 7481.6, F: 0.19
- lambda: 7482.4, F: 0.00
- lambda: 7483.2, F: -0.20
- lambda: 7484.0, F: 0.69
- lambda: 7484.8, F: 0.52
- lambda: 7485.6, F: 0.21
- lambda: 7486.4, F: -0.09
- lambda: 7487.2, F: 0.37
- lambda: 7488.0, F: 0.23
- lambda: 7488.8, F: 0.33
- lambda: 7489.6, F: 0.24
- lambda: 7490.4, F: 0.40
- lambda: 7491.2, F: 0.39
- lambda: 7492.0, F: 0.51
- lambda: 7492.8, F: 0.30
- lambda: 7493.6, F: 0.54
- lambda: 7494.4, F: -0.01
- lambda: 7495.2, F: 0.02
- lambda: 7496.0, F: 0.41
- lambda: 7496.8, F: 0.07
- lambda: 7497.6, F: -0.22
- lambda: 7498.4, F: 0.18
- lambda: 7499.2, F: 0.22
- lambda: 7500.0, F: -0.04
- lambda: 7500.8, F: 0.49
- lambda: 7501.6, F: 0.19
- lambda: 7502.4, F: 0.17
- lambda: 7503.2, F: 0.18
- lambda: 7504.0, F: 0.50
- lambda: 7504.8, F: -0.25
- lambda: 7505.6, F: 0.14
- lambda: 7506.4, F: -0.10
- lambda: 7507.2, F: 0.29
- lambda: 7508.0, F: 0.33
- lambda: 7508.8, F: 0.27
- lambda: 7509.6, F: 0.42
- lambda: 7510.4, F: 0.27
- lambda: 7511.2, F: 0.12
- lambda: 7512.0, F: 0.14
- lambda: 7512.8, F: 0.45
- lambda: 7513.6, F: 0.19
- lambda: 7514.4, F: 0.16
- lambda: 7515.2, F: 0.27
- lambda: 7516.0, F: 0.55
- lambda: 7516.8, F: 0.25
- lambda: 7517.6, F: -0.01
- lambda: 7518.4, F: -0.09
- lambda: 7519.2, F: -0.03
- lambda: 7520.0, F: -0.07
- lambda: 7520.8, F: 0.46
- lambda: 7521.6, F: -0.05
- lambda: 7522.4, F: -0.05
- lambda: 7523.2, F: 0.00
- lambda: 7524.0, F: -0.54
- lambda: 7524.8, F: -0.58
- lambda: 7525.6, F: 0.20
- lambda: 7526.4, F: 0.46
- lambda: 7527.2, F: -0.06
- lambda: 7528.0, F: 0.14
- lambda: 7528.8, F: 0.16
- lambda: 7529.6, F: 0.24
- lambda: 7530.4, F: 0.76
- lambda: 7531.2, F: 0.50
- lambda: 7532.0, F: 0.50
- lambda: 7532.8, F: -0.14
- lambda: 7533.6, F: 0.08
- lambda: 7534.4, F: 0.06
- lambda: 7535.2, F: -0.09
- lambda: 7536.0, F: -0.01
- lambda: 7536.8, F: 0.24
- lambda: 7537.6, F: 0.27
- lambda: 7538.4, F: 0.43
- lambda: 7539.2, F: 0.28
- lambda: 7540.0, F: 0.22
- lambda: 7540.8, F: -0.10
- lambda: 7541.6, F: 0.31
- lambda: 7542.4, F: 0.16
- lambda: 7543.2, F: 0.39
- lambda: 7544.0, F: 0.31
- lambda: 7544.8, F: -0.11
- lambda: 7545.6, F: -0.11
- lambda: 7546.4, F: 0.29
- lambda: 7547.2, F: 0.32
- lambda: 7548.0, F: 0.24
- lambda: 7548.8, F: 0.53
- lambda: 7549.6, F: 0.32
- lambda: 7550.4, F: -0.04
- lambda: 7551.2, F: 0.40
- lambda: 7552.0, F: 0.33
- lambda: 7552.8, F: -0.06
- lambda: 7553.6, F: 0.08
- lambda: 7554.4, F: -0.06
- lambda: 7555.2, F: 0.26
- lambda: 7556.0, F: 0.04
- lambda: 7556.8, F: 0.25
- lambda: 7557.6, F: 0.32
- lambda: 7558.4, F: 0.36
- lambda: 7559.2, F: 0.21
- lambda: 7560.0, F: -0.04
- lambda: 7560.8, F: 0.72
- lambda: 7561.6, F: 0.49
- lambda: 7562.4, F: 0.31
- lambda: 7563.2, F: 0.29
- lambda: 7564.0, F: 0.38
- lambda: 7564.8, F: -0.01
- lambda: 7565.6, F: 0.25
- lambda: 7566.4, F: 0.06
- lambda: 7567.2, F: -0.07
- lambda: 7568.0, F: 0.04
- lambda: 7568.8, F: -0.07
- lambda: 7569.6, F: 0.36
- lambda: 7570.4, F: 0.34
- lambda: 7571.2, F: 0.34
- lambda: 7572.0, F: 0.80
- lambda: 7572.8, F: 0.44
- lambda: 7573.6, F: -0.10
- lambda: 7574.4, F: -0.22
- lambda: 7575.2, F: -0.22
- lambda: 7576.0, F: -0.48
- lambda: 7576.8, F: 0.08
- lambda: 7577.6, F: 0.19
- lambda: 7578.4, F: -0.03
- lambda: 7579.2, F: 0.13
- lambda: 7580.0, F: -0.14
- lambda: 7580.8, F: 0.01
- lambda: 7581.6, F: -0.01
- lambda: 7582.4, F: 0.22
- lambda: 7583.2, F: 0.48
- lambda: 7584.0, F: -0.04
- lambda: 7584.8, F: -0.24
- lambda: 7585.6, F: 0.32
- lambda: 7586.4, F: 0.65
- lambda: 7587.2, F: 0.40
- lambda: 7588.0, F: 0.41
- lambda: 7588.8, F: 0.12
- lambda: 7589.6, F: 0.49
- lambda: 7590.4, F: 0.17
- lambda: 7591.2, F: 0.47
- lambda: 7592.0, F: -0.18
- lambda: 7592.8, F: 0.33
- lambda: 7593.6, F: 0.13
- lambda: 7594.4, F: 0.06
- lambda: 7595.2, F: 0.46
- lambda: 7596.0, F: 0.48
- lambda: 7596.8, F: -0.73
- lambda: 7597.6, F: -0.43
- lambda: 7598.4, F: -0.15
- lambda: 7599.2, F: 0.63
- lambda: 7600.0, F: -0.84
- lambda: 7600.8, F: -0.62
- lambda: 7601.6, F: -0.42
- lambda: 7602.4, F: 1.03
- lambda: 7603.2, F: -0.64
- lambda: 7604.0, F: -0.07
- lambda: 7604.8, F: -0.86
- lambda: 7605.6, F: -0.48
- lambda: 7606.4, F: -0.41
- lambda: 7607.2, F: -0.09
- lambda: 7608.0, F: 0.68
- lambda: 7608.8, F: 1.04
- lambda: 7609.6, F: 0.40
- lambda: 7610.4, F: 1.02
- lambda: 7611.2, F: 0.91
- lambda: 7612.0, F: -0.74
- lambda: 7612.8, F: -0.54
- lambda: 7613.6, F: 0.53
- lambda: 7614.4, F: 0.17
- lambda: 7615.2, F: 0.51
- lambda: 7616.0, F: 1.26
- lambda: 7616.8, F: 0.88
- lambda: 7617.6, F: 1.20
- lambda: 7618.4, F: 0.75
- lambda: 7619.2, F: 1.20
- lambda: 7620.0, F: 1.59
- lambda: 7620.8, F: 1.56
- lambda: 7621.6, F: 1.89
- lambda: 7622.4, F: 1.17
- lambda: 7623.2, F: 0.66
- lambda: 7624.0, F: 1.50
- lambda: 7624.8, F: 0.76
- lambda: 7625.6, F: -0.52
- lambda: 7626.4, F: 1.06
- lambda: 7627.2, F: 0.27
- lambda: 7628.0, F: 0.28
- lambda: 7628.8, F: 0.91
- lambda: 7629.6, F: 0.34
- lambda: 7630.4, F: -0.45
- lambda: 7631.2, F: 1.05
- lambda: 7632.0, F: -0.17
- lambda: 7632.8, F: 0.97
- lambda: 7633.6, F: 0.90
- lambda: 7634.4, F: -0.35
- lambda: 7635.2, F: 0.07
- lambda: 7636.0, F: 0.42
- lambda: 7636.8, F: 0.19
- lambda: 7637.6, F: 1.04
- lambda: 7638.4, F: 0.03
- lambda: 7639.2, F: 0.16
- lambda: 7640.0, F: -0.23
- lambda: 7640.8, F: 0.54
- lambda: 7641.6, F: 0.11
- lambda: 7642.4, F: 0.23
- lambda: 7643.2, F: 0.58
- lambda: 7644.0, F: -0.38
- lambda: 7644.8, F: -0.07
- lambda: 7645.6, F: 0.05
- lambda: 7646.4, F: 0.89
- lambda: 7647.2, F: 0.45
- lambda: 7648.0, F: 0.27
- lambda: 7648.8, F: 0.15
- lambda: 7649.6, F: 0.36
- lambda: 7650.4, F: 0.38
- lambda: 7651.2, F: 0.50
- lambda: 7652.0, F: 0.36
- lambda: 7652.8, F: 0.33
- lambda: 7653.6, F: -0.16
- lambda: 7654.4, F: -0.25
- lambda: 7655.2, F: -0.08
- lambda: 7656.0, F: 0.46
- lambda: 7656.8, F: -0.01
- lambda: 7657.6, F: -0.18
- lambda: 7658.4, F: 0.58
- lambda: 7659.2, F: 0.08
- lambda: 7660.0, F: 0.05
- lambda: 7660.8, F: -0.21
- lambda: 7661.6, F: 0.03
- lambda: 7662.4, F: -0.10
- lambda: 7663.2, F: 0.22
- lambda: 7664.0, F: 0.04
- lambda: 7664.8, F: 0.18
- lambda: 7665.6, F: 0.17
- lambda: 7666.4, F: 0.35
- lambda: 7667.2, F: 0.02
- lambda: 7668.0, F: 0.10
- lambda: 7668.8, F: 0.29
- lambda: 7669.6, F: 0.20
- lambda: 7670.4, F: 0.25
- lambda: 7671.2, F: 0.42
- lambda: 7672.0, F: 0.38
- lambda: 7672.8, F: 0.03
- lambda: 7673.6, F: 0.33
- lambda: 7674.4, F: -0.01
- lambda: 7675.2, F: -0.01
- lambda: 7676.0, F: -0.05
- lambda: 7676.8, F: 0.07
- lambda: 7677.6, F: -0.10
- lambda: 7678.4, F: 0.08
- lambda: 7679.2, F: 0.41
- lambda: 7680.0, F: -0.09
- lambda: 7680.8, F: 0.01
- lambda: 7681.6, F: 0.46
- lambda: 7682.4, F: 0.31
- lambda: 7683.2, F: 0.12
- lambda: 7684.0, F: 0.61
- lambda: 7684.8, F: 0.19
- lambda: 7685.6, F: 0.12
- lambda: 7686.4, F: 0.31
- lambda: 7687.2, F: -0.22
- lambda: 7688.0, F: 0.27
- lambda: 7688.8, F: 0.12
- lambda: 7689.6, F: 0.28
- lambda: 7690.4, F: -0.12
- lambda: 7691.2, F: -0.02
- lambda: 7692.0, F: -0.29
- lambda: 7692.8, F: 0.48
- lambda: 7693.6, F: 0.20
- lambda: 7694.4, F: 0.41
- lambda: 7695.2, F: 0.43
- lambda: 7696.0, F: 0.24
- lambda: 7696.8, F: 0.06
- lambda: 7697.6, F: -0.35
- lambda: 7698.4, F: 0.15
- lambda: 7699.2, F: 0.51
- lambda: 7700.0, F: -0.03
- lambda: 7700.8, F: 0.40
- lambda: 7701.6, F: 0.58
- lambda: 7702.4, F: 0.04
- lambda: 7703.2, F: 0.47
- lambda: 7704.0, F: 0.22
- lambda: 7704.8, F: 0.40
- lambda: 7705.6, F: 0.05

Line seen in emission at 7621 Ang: [O II] 3727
